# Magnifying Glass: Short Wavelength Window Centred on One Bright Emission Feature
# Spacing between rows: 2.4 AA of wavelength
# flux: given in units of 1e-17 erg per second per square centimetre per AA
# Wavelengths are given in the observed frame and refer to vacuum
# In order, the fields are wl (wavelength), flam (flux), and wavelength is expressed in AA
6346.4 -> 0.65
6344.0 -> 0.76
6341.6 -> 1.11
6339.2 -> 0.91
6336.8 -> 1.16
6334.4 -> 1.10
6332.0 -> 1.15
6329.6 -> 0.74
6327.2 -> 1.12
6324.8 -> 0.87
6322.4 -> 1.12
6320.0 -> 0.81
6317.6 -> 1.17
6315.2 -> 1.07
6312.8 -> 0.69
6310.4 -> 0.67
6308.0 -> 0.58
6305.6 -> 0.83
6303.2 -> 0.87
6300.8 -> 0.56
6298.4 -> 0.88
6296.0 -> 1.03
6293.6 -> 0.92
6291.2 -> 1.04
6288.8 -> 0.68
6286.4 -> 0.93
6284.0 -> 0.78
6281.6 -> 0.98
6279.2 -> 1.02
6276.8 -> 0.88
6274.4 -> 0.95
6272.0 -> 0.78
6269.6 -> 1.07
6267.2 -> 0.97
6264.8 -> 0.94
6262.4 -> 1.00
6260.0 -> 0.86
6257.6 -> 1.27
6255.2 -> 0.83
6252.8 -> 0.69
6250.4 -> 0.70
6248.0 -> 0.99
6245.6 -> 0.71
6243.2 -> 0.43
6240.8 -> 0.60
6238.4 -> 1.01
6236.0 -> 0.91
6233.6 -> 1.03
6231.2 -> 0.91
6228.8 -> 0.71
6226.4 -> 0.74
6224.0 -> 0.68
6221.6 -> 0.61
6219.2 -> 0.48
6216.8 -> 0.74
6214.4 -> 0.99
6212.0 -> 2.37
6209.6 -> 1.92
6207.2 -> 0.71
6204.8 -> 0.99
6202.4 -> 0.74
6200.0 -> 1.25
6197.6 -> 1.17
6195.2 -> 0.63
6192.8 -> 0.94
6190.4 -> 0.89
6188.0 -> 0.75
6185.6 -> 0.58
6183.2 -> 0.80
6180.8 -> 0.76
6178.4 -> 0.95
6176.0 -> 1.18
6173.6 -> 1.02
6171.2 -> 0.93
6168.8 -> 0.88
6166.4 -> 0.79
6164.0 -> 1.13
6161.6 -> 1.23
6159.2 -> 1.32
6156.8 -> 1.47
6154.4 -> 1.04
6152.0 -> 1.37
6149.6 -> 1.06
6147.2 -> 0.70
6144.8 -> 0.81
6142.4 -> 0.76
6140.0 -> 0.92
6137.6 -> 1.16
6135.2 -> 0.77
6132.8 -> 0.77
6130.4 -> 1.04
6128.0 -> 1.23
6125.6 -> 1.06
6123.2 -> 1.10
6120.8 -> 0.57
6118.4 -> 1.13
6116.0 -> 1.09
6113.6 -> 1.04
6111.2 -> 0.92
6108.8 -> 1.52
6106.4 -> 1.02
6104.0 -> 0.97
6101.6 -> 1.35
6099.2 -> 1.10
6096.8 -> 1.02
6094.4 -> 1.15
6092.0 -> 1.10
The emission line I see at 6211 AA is H-beta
